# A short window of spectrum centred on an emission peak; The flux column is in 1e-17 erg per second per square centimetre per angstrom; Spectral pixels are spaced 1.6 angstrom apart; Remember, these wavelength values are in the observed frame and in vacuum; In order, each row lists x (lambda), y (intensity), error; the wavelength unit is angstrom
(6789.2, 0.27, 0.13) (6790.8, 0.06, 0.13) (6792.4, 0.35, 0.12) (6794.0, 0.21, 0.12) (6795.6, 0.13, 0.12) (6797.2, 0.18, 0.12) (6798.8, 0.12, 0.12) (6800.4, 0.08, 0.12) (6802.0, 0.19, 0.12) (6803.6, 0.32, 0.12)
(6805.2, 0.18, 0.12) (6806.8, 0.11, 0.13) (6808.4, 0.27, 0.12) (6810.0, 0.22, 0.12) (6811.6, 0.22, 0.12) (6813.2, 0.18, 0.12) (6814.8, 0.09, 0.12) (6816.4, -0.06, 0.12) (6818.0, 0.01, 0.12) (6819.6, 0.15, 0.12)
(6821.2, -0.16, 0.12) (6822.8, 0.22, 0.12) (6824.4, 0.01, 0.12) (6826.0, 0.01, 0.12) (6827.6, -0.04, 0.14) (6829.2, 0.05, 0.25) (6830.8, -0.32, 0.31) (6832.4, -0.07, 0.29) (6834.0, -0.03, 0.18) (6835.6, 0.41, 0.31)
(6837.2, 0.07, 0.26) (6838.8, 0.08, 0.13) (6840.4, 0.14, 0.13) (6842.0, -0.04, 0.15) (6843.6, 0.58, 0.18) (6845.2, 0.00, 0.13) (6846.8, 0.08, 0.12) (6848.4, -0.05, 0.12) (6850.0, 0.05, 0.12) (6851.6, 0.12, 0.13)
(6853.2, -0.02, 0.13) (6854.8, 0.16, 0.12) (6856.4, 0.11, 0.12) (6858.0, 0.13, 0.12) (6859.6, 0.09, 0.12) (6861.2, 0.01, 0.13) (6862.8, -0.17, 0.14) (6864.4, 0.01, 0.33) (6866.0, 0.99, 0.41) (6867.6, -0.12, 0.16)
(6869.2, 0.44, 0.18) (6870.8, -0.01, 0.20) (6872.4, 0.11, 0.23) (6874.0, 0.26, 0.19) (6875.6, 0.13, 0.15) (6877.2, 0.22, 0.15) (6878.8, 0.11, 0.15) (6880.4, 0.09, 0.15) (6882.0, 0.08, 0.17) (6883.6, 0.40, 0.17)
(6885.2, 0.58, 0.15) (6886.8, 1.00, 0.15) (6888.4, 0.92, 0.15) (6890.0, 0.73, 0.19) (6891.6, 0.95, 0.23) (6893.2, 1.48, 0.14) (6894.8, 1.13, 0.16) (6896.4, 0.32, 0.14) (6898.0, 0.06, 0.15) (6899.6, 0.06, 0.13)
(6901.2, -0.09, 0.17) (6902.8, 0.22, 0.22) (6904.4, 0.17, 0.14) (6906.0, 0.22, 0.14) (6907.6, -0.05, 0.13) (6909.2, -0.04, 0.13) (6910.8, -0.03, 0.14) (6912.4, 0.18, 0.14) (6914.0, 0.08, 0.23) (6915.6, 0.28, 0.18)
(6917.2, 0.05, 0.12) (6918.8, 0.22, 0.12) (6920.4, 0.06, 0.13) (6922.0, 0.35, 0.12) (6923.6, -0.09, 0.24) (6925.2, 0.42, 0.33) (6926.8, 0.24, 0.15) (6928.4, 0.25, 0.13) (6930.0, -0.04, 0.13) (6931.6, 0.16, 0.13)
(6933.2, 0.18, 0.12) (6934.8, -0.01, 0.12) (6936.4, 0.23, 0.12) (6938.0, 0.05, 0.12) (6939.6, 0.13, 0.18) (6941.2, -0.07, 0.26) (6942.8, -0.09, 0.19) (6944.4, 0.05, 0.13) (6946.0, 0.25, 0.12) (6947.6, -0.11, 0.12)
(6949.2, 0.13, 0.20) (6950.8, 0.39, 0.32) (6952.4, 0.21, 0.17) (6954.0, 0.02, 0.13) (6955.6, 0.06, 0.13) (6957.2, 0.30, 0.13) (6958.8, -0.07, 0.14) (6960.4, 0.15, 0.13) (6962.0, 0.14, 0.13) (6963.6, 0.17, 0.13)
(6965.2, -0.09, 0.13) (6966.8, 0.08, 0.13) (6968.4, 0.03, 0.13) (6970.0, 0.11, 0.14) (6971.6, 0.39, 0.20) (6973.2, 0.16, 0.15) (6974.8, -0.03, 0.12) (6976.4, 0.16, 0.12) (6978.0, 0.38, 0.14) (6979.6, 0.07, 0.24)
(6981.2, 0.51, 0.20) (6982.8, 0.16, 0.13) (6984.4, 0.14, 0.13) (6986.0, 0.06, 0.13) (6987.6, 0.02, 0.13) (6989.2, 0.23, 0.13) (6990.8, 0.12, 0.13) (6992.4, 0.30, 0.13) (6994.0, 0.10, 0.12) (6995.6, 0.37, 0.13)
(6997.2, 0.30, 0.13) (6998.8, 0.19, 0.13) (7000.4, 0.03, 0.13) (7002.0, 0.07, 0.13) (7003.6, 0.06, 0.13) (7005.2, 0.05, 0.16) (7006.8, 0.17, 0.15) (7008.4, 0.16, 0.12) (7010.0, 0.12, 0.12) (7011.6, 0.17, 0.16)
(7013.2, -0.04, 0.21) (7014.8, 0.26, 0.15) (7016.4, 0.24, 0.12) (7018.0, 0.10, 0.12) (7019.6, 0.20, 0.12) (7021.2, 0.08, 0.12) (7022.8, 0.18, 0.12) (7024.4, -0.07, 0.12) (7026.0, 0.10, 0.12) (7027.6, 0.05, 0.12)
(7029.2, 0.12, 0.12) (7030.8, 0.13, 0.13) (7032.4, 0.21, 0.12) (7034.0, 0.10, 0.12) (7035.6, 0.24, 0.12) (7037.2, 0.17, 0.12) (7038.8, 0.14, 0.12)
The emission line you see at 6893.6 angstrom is [O II]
